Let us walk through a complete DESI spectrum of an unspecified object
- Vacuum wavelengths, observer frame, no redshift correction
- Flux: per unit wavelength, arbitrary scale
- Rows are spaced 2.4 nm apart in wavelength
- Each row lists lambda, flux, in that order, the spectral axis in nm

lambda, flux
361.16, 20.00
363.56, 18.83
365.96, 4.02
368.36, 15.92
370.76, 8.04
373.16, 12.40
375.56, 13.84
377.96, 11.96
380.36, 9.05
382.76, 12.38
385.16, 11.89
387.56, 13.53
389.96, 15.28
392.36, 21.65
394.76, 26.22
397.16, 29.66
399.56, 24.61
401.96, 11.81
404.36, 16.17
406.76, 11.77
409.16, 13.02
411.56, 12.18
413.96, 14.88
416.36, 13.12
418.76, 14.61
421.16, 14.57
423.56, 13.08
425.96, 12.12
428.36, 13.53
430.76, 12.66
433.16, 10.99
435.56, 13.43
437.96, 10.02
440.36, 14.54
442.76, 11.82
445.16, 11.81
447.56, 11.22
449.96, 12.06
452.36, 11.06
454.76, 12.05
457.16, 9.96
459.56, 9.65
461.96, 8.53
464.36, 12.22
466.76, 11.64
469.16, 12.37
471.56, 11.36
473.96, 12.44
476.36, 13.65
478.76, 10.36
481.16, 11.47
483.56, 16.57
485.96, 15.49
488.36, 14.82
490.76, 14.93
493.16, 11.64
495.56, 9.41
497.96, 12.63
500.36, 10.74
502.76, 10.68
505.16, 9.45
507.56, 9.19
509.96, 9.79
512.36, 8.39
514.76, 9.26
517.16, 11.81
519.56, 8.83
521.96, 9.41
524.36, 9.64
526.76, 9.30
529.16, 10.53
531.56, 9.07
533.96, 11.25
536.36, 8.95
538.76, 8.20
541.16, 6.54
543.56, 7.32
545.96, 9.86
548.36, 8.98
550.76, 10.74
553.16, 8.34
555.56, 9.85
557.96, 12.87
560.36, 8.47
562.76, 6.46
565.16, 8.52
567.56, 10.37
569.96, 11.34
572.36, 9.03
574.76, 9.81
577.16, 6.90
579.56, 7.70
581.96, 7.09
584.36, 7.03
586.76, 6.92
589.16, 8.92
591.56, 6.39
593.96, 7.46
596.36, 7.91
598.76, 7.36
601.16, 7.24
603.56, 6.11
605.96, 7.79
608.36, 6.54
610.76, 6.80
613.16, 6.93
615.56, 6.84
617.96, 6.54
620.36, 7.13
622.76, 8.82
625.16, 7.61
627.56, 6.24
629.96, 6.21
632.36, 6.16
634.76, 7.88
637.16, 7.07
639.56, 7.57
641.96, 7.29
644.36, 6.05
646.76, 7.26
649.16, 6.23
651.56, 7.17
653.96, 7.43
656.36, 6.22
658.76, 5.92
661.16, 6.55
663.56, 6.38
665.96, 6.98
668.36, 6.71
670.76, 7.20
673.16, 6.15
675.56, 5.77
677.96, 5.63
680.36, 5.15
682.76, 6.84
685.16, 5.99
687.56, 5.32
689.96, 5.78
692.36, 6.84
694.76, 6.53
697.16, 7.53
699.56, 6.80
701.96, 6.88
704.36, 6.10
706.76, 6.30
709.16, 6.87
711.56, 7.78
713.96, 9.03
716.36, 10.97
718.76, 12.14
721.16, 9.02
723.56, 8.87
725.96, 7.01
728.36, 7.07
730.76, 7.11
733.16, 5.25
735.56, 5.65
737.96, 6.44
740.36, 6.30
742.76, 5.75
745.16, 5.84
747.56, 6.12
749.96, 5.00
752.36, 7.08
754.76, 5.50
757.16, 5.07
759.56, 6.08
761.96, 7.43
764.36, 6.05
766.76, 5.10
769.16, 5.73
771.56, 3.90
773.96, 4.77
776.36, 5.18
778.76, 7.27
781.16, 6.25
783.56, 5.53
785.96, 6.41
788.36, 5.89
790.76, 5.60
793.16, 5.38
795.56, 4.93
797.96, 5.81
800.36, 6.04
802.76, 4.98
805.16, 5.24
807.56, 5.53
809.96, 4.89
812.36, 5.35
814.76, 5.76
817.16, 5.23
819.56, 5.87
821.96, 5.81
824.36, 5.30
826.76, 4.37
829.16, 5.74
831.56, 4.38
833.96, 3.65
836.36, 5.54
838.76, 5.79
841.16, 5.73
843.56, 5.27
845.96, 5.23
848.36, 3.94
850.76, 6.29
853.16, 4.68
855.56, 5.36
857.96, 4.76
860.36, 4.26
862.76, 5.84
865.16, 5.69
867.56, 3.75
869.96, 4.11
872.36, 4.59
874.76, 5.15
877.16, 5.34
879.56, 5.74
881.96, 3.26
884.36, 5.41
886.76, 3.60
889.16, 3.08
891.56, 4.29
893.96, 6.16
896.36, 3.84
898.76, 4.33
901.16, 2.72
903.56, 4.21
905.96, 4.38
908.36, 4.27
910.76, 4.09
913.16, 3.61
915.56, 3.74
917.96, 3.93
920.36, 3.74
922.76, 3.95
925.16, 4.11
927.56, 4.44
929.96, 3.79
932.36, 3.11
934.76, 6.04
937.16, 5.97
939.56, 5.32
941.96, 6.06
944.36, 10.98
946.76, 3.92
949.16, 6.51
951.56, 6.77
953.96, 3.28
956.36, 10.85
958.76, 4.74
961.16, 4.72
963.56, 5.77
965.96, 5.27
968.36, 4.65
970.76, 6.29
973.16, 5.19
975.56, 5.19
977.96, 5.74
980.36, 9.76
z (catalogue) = 1.56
